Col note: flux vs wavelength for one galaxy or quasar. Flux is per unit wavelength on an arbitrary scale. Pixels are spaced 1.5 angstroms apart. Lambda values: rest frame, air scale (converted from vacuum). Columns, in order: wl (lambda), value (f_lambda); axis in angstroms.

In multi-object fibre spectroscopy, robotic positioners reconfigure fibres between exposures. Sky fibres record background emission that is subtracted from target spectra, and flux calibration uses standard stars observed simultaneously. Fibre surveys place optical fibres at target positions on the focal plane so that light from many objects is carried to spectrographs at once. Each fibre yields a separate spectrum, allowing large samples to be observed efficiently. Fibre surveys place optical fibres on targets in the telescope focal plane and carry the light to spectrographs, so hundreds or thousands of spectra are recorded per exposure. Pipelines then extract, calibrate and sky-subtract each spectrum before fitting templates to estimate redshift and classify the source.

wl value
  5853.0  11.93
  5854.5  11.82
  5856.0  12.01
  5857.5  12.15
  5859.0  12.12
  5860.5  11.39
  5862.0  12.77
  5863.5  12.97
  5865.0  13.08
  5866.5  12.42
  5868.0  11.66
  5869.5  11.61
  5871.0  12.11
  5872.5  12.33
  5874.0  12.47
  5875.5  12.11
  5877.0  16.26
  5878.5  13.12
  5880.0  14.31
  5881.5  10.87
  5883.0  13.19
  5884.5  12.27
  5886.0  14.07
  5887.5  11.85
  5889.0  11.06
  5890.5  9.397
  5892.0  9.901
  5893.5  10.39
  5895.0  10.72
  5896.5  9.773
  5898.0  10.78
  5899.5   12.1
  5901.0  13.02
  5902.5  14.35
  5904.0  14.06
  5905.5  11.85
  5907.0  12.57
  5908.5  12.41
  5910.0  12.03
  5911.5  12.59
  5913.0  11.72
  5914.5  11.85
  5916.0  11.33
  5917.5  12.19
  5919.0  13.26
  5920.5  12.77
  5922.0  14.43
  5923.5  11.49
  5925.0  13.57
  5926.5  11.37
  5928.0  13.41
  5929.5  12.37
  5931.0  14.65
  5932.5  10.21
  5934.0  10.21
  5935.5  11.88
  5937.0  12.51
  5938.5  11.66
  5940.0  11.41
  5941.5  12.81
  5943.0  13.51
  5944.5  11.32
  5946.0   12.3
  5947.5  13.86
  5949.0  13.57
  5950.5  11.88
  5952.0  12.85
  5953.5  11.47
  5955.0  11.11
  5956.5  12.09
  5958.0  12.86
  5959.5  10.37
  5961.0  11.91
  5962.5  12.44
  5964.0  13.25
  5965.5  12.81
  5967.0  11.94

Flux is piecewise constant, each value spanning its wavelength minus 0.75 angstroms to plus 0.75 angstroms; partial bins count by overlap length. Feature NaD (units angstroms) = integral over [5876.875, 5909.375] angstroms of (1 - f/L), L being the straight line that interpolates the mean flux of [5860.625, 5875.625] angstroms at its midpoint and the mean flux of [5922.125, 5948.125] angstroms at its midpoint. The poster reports 0.5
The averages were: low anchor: 12.3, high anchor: 12.3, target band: 12.1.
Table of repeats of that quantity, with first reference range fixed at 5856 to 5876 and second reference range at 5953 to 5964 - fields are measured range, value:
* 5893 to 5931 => -0.85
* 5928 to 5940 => -0.03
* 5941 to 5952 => -0.78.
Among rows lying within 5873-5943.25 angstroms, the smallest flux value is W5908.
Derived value 9.397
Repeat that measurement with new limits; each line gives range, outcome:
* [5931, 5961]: 10.21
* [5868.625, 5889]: 10.87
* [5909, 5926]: 11.33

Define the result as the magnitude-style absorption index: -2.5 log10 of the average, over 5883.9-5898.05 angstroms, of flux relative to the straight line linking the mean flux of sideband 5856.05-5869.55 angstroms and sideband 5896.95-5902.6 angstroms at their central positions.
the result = 0.11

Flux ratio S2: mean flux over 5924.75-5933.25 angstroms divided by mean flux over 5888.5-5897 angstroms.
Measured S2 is 1.23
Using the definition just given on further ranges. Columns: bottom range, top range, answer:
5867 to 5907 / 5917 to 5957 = 1.02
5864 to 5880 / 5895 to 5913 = 0.96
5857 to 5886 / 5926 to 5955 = 0.97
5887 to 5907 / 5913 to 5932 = 1.10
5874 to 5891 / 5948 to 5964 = 0.96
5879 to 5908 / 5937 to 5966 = 1.03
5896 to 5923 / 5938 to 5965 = 0.99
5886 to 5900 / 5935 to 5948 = 1.14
